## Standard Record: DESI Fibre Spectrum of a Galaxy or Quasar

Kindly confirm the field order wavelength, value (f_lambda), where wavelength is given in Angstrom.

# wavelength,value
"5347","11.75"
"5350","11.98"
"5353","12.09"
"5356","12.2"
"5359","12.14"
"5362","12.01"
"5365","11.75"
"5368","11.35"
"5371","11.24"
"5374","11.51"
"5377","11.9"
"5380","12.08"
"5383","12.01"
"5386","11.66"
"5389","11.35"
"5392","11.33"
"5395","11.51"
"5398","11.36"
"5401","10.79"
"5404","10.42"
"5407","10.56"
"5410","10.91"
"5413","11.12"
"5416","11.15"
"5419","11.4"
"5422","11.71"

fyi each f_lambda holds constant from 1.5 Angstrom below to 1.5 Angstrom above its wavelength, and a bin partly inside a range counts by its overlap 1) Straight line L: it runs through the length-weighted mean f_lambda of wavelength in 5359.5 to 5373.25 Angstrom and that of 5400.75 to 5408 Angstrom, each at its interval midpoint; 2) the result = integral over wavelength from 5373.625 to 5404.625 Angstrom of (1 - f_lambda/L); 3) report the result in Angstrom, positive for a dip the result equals -1.4 Angstrom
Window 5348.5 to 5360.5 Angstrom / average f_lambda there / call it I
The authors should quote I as 12.1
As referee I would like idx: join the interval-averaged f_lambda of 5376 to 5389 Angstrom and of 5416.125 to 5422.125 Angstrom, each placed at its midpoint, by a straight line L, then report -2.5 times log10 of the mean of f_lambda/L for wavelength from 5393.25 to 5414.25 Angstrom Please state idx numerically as 0.06 mag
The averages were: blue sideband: 11.8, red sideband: 11.4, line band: 11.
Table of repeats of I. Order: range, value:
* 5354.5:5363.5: 12.1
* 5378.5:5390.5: 11.8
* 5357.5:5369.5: 11.8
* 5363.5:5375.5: 11.5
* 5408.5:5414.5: 11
